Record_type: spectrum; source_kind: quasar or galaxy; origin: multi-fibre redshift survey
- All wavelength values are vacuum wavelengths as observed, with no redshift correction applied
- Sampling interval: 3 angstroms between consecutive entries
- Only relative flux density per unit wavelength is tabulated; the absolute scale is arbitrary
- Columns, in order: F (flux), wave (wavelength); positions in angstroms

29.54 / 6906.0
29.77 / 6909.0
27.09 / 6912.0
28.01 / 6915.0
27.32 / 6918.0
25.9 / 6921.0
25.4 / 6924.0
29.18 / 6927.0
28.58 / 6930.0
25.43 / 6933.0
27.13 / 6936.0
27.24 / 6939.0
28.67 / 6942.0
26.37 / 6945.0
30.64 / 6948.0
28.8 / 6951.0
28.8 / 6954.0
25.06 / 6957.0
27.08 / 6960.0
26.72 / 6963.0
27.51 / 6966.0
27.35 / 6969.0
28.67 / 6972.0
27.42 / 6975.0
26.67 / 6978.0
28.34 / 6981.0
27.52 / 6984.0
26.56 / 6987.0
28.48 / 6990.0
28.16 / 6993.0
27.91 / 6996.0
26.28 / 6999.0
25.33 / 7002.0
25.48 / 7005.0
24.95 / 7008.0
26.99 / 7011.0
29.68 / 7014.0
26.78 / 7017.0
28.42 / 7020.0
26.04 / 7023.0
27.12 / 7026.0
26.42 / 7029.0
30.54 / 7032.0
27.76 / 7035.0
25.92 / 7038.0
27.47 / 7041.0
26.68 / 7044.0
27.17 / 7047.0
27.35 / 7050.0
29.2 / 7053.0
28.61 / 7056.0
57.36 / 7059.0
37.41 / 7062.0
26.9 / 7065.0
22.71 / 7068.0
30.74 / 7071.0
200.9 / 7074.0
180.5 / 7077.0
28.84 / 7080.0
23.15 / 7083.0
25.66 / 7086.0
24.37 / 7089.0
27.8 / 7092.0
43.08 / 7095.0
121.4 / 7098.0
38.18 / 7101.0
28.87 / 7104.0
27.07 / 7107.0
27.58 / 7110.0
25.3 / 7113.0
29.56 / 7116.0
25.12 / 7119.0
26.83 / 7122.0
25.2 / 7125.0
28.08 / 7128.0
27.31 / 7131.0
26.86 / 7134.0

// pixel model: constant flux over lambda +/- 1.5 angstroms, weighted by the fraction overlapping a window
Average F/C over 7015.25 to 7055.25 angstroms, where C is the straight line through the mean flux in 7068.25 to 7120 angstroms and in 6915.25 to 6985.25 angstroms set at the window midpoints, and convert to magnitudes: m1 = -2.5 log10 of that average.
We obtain 0.47 mag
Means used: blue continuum 27.5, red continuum 53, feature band 27.5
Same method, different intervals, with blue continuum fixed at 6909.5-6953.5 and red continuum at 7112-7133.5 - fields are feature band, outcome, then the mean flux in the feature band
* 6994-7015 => 0.03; 26.6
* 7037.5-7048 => 0.01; 26.9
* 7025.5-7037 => -0.03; 27.9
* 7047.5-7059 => -0.18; 32.1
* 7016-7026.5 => 0.01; 27.1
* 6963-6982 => 0.00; 27.6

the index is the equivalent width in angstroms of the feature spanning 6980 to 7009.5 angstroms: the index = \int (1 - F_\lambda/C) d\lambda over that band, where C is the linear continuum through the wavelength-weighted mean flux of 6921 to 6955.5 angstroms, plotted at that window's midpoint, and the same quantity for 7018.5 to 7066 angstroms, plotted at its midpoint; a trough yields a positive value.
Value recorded 2.16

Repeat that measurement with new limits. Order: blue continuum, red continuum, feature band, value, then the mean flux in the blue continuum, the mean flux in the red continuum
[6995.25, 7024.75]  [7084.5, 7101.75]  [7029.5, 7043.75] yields 2.4 angstroms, 26.8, 47.1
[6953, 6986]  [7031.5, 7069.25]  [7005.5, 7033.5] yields 1.8 angstroms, 27.3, 30.4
